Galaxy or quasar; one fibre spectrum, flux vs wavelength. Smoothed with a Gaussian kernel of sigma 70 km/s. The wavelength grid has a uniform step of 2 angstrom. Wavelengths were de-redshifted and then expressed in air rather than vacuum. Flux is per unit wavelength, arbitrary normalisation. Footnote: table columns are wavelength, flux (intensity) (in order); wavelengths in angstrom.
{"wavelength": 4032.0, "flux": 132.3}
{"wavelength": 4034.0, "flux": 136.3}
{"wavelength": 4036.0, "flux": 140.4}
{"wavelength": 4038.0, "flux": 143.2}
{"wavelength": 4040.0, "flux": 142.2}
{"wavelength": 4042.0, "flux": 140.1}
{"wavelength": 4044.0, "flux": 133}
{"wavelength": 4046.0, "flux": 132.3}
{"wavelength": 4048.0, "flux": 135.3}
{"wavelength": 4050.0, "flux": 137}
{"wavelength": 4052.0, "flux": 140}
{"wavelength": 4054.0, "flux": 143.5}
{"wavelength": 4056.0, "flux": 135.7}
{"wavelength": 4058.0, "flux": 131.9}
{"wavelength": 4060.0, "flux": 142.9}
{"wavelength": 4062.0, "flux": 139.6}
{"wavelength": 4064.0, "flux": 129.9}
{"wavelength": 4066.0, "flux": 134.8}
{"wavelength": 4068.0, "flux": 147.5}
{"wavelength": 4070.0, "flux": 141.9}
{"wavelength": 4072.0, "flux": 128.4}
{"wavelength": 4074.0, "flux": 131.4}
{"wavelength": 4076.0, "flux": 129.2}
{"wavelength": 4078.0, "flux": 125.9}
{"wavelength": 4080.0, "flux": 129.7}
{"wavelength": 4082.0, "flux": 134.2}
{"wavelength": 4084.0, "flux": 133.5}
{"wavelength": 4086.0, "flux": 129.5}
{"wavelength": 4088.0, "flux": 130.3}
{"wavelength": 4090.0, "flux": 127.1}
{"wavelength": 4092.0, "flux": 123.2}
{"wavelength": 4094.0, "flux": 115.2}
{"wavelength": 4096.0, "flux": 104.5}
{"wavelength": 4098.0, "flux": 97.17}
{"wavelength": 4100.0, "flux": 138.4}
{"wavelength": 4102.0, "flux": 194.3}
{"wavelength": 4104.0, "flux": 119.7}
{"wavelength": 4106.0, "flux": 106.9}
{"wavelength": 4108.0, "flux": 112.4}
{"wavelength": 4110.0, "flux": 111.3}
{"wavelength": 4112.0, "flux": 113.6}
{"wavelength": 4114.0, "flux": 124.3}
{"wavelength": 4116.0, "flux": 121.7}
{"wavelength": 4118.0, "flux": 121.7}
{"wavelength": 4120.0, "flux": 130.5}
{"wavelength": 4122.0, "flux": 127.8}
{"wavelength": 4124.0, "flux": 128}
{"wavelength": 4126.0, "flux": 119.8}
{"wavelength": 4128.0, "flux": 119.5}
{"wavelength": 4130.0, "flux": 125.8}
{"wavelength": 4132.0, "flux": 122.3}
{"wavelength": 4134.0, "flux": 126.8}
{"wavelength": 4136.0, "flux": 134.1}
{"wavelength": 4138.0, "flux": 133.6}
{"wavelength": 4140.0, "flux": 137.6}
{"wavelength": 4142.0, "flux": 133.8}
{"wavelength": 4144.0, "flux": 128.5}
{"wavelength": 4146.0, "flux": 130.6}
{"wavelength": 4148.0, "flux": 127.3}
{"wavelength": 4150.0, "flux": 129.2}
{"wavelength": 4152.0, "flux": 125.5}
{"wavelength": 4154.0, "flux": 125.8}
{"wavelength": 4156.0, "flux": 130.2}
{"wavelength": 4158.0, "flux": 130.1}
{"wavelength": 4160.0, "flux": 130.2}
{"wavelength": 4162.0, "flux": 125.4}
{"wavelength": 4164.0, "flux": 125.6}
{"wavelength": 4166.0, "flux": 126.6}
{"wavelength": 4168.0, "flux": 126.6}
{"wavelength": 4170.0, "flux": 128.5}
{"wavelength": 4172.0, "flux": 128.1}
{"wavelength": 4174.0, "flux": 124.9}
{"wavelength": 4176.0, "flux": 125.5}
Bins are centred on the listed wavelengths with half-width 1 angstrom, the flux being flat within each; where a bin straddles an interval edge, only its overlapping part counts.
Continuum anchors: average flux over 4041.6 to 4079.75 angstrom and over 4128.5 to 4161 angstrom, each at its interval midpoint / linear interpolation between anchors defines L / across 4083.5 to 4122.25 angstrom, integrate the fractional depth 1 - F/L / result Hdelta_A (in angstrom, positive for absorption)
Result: 2.5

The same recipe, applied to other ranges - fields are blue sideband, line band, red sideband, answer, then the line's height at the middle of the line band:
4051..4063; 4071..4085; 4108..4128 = 0.27 angstrom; 133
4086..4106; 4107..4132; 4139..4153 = 1.38 angstrom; 128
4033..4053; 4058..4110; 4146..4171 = 1.85 angstrom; 134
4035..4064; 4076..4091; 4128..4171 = 0.54 angstrom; 135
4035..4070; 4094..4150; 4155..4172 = 2.65 angstrom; 132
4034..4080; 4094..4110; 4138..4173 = 1.17 angstrom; 133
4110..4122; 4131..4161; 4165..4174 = -1.17 angstrom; 125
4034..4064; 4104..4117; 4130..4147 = 1.71 angstrom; 133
